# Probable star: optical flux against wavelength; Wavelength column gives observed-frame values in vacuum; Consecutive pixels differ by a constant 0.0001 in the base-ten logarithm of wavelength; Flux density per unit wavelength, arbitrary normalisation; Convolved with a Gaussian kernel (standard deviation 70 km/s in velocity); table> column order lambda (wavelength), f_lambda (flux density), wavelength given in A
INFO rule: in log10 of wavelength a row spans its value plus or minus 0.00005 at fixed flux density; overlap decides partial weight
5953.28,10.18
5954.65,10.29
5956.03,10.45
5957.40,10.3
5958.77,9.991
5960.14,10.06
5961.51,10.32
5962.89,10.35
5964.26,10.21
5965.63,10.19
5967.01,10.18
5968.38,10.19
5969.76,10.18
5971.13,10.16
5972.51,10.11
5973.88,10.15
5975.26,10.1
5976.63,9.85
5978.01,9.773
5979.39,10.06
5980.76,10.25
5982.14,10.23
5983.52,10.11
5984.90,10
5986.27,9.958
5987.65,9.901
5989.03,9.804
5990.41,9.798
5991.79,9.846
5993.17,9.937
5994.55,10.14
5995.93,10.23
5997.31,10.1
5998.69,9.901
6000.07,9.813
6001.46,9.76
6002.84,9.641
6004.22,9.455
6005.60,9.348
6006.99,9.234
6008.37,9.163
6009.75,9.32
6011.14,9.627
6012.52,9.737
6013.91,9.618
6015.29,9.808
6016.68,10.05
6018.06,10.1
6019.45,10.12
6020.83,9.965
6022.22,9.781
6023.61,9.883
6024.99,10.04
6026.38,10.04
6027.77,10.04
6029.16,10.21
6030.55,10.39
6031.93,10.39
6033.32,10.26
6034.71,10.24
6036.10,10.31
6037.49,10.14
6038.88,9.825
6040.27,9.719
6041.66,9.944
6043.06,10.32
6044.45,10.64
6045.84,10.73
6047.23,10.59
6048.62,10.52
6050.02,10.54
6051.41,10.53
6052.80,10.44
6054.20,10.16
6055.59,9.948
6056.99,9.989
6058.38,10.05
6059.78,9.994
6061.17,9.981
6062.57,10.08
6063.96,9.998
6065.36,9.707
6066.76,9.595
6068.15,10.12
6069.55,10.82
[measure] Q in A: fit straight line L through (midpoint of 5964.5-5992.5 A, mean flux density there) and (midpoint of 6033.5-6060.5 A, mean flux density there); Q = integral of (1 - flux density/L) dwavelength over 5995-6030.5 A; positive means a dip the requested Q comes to 1.2 A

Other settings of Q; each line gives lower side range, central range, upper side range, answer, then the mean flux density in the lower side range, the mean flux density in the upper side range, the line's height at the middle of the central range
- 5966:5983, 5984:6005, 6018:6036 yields 0.5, 10.1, 10.1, 10.1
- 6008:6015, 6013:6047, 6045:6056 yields -0.5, 9.53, 10.5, 9.97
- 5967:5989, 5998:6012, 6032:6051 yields 0.9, 10.1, 10.3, 10.2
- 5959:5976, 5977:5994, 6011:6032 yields 0.2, 10.2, 9.99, 10.1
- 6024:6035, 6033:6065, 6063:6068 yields -0.7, 10.2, 9.83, 10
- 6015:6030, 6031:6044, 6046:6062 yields 0.0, 10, 10.3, 10.1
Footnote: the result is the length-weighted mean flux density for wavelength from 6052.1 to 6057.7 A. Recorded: 10.1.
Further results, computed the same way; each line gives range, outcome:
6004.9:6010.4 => 9.27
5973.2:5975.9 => 10.1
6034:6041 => 10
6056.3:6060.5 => 10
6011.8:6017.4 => 9.81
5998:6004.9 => 9.71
